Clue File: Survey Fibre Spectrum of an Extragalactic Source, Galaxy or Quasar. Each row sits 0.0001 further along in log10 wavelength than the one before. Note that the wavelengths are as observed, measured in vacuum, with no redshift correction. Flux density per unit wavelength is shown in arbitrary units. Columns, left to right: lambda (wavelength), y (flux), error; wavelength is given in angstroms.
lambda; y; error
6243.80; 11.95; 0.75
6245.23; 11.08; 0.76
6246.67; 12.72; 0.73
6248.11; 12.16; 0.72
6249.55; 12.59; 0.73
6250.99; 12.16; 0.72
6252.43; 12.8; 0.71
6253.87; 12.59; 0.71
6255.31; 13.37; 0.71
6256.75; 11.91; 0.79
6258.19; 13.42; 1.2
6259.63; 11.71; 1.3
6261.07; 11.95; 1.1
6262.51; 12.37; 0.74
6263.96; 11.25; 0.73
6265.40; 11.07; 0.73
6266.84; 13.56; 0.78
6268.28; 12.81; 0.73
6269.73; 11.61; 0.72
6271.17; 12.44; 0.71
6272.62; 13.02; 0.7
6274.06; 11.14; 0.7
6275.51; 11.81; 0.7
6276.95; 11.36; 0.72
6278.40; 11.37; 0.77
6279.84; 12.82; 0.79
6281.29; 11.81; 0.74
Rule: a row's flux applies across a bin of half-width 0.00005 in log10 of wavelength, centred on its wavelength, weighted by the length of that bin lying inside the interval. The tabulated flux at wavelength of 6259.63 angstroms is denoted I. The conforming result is 11.71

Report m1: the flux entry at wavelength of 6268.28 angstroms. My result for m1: 12.81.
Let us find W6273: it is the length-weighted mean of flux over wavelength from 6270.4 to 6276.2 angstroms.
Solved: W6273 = 12.1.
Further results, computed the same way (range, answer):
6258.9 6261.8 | 11.9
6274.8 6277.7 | 11.6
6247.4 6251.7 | 12.3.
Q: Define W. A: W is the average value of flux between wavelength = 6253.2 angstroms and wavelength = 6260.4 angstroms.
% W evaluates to 12.6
